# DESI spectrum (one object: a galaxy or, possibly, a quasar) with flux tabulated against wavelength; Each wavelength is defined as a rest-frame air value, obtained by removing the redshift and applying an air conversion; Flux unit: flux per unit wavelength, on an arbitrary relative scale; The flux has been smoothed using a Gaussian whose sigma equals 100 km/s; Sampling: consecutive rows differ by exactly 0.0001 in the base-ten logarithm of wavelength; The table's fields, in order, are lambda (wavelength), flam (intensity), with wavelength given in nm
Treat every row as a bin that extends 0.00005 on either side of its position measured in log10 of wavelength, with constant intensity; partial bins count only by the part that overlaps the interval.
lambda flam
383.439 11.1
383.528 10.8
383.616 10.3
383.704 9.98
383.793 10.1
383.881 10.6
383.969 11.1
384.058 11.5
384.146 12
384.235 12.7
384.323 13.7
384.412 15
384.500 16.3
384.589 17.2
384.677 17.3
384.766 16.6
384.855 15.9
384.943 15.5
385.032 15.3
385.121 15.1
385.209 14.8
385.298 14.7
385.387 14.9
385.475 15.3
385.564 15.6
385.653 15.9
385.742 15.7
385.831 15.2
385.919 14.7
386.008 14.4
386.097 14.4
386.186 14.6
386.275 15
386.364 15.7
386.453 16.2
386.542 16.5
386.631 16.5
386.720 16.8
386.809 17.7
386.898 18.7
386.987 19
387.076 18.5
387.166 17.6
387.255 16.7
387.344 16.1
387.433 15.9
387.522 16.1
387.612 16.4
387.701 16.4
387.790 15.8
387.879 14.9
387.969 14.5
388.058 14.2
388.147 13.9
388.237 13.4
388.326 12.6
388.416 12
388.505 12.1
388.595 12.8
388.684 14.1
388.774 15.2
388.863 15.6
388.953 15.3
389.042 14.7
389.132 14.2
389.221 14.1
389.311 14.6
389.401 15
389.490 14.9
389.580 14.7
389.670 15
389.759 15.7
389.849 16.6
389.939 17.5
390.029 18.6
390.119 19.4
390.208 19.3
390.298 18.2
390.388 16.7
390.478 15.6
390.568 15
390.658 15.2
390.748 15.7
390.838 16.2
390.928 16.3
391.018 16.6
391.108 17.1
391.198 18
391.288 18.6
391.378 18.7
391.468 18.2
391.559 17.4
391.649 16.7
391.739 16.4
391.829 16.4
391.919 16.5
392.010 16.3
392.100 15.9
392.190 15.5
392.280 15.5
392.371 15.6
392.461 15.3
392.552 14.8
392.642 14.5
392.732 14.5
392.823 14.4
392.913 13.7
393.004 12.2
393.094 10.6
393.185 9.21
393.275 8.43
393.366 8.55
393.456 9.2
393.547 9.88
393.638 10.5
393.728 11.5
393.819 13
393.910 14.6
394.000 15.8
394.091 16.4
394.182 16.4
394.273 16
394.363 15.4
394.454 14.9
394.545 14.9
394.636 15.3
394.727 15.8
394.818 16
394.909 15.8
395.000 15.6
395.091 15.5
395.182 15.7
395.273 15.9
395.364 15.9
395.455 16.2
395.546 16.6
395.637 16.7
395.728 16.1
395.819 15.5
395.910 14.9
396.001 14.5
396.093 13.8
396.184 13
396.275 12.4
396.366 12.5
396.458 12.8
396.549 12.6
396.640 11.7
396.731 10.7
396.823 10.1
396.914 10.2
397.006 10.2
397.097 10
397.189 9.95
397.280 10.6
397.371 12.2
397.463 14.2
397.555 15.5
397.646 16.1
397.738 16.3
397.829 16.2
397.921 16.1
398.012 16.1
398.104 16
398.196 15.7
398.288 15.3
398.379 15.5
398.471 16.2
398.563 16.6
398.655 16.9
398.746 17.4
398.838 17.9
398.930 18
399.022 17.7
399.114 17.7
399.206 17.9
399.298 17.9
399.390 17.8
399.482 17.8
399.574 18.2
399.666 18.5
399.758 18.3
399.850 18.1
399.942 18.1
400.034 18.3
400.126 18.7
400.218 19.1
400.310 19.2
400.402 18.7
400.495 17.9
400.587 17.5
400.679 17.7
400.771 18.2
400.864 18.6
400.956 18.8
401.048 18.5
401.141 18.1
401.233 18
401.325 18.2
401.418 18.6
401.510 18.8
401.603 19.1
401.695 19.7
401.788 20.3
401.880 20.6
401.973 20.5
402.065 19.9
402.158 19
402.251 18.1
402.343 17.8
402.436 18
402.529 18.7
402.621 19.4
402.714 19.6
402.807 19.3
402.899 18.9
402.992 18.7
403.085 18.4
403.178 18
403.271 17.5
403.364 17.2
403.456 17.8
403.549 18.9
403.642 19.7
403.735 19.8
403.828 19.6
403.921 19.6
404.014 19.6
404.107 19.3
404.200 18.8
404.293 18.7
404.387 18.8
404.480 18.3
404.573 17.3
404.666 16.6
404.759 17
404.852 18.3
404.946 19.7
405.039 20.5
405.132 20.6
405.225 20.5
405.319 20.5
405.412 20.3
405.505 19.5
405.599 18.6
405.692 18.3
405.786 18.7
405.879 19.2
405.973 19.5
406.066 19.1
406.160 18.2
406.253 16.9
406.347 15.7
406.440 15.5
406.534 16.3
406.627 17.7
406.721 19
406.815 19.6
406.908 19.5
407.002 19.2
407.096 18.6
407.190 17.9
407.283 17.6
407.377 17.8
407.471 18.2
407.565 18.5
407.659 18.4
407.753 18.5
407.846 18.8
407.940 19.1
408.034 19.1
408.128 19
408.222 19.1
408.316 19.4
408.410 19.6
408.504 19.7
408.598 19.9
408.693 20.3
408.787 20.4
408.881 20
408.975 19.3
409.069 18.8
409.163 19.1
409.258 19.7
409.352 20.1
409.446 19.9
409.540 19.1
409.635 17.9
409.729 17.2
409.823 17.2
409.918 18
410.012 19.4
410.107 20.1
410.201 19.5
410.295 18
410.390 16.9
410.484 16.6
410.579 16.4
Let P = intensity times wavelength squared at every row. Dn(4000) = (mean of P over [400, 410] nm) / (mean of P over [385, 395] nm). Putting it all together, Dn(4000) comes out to 1.33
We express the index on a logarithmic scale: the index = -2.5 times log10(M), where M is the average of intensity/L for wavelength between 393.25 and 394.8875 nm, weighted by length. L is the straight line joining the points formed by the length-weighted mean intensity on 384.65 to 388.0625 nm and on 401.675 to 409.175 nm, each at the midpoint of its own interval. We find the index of 0.25 mag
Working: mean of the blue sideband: 15.9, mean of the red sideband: 18.9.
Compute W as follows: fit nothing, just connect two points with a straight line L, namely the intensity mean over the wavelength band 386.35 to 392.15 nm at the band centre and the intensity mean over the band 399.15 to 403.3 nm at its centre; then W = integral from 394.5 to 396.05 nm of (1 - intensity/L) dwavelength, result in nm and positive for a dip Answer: 0.15 nm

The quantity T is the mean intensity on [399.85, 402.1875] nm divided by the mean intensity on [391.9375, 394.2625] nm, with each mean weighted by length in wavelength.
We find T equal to 1.41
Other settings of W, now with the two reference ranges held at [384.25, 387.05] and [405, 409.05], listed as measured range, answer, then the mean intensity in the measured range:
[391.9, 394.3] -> 0.485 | 13.5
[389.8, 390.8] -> -0.036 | 17.1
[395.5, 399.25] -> 0.634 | 14.5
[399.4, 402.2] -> -0.109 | 18.7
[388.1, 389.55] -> 0.198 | 14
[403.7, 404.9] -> -0.006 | 18.6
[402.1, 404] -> -0.043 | 18.7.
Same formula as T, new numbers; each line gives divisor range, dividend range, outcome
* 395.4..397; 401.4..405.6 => 1.41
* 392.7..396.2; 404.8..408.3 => 1.33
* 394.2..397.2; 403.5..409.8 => 1.34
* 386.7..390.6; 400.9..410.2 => 1.20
